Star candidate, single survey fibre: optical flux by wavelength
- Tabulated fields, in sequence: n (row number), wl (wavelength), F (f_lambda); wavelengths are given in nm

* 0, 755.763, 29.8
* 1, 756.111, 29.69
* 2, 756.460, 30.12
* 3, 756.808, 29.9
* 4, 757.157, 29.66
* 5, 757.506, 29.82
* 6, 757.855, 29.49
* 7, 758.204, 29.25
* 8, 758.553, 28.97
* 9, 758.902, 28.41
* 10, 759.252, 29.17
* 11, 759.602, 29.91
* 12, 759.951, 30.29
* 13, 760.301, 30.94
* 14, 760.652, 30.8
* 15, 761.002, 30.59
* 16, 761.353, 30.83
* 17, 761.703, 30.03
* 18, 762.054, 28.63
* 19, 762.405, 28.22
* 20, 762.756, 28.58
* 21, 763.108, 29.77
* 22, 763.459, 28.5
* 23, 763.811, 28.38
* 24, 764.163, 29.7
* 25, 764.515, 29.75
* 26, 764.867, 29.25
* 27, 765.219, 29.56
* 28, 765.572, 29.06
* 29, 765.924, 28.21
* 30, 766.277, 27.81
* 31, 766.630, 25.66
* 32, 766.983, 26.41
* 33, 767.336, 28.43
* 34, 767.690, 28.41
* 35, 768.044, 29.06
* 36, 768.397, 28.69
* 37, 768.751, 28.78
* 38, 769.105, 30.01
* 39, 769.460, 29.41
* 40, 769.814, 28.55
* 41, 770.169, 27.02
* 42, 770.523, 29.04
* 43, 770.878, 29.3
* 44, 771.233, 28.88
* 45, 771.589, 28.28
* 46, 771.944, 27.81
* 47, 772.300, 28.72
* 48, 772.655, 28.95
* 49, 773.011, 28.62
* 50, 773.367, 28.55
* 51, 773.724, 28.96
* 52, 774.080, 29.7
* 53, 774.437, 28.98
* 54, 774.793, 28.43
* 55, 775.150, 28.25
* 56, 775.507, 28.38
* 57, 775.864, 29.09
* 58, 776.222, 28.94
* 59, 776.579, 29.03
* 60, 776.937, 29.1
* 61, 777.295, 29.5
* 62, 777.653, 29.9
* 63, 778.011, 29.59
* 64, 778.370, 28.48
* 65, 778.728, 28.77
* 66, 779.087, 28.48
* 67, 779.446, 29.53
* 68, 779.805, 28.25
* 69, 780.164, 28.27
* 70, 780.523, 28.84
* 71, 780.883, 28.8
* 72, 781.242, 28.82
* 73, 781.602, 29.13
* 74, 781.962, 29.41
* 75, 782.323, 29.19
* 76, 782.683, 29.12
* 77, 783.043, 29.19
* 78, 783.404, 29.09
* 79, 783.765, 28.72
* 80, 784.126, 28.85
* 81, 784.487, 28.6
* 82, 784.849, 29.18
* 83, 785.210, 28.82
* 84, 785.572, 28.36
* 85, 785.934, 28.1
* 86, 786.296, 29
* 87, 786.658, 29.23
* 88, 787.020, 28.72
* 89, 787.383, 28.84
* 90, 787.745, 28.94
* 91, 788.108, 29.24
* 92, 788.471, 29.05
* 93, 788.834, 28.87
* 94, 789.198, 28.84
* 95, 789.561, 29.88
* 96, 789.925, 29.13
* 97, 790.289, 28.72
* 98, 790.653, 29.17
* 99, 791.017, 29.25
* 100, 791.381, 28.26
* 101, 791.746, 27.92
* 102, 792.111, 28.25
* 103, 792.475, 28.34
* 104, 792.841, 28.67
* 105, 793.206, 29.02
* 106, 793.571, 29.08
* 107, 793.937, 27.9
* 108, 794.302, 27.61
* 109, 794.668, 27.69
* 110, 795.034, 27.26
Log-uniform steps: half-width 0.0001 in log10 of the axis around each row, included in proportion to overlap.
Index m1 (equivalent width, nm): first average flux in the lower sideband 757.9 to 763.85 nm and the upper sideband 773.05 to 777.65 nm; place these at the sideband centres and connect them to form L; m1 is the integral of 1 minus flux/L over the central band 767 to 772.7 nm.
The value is 0.10 nm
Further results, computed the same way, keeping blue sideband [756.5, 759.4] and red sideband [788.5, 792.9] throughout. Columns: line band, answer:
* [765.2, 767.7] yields 0.12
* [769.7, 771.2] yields 0.03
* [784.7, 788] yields 0.01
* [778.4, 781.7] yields 0.03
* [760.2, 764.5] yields -0.04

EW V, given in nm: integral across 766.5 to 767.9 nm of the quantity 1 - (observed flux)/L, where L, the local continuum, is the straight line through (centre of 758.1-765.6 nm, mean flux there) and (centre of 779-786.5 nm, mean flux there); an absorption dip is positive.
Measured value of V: 0.10 nm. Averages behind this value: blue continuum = 29.5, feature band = 27.3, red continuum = 28.9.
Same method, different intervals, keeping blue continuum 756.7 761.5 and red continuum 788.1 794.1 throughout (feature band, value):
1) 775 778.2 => 0.02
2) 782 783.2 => -0.01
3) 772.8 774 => 0.02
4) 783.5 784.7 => 0.01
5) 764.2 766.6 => 0.07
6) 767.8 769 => 0.03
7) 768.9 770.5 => 0.04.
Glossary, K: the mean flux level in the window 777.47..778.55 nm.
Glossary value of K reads 29.3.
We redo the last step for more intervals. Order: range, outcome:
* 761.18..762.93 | 29.3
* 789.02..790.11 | 29.3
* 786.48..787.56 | 28.9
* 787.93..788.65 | 29.1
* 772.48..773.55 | 28.7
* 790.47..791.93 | 28.6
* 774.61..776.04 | 28.6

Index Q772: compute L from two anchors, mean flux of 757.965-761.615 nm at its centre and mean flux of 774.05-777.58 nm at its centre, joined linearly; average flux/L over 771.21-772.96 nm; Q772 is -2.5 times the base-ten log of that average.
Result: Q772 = 0.02 mag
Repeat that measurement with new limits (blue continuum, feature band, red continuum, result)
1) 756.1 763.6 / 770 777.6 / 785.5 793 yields 0.02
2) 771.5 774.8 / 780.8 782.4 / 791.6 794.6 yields -0.02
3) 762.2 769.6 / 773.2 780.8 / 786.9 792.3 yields -0.01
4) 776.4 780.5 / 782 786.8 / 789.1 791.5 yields 0.01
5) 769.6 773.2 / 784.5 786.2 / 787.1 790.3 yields 0.01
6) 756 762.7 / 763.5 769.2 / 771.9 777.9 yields 0.03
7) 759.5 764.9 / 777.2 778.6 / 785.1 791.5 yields 0.00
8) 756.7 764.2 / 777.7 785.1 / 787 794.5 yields 0.00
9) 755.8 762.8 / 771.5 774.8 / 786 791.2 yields 0.02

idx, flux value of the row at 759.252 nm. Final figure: 29.17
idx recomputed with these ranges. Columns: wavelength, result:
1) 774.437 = 28.98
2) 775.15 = 28.25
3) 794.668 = 27.69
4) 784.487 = 28.6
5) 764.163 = 29.7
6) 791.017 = 29.25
